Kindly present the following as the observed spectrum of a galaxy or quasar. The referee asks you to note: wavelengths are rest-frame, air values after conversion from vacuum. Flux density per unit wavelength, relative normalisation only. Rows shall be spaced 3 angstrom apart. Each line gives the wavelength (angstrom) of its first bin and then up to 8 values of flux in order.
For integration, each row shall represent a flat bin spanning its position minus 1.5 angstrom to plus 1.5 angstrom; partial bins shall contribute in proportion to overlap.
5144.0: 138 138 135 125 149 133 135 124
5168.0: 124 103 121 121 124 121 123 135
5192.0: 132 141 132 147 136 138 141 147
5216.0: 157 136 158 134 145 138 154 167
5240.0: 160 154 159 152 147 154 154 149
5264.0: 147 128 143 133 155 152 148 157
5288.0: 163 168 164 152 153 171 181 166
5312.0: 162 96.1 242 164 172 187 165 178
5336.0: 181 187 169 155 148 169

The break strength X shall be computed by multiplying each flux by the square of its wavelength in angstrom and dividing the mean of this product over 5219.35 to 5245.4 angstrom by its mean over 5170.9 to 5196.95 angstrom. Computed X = 1.22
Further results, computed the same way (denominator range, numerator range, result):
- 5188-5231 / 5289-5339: 1.25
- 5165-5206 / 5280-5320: 1.33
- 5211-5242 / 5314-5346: 1.21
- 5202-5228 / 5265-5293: 1.07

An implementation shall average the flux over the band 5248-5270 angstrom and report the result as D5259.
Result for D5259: 147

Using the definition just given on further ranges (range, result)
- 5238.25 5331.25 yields 158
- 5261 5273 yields 140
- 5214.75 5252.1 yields 151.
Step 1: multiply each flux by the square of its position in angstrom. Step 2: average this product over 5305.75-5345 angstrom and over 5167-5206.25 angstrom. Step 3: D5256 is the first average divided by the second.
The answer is 1.42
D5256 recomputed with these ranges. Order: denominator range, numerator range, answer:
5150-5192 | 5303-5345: 1.44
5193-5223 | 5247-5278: 1.05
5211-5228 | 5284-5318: 1.14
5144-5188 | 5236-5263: 1.26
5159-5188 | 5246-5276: 1.23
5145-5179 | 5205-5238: 1.17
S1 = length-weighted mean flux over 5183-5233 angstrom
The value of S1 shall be 140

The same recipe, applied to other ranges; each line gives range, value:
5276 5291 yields 156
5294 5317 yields 157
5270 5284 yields 147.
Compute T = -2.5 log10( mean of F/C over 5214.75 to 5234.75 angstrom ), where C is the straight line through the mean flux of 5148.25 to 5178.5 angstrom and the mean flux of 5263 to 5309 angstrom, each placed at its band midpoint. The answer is -0.04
